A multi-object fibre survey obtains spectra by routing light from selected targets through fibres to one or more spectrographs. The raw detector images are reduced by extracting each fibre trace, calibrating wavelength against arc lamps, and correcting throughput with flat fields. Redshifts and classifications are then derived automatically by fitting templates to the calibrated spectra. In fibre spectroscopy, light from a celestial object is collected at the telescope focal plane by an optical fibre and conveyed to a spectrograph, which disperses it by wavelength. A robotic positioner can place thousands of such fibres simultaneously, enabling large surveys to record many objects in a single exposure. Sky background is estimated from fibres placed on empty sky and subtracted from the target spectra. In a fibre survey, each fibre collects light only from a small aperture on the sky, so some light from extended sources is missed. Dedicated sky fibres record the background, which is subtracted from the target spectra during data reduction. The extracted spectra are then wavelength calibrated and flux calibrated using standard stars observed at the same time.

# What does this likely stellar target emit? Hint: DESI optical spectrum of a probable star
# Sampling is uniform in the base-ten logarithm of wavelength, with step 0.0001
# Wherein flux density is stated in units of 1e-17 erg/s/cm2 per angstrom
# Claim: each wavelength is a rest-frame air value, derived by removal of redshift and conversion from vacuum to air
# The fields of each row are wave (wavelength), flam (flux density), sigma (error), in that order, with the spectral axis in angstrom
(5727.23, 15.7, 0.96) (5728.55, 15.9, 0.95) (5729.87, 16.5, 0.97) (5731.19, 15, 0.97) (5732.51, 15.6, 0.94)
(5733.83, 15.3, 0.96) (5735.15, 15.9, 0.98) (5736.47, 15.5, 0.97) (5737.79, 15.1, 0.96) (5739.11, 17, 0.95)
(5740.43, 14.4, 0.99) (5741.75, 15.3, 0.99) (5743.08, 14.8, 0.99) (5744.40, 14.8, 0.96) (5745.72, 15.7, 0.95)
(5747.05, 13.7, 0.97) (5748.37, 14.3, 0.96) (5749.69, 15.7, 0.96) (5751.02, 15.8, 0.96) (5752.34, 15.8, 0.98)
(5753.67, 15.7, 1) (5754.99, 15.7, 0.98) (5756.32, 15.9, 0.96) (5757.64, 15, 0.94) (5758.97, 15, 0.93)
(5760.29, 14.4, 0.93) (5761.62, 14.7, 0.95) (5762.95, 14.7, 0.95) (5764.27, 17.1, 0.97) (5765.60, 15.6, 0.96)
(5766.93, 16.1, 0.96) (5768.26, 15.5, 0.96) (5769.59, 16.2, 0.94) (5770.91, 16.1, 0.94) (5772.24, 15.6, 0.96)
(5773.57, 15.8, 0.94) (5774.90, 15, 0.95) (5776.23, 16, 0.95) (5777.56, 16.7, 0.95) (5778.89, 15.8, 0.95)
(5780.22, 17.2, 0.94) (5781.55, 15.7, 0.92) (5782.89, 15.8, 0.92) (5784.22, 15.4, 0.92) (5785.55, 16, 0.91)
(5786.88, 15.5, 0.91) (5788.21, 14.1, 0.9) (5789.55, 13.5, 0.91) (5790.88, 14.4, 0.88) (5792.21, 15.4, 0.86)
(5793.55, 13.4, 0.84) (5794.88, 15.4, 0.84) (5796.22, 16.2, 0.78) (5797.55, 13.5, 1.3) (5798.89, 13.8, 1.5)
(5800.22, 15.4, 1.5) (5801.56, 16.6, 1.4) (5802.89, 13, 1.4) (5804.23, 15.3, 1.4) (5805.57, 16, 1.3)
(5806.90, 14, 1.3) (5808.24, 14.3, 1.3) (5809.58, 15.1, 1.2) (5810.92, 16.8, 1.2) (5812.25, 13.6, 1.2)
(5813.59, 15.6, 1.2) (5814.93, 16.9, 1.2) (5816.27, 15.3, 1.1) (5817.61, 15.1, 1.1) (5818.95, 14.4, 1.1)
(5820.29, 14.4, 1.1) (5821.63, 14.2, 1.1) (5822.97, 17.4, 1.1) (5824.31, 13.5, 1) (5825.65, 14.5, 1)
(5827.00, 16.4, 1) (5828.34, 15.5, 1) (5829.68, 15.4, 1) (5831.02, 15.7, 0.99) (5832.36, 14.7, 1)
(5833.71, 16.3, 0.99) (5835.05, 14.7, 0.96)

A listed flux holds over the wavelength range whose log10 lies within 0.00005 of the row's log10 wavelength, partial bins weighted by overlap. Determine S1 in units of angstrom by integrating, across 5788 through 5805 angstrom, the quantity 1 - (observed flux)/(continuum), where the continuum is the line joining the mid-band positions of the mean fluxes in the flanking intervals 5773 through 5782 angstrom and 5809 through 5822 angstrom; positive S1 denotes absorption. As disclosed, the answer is 1.0 angstrom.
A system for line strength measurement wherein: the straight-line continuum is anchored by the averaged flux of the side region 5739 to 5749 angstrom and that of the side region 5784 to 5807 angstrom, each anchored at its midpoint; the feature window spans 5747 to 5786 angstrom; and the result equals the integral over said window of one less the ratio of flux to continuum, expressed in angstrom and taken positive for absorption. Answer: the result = -2.0 angstrom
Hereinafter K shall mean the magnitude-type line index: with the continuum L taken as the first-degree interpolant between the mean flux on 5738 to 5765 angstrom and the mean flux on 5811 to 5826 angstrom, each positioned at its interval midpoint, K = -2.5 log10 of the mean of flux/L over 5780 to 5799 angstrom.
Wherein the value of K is 0.01 mag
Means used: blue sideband 15.3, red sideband 15.1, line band 15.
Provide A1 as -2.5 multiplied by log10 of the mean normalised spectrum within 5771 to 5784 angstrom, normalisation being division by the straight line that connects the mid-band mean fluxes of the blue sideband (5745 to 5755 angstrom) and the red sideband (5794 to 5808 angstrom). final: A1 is -0.06 mag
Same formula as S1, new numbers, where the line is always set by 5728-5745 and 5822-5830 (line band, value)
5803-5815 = 0.2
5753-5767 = 0.0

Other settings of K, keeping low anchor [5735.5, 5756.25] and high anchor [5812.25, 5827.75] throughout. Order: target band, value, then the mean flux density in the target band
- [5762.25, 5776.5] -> -0.04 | 15.8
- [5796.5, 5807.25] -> 0.03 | 14.8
